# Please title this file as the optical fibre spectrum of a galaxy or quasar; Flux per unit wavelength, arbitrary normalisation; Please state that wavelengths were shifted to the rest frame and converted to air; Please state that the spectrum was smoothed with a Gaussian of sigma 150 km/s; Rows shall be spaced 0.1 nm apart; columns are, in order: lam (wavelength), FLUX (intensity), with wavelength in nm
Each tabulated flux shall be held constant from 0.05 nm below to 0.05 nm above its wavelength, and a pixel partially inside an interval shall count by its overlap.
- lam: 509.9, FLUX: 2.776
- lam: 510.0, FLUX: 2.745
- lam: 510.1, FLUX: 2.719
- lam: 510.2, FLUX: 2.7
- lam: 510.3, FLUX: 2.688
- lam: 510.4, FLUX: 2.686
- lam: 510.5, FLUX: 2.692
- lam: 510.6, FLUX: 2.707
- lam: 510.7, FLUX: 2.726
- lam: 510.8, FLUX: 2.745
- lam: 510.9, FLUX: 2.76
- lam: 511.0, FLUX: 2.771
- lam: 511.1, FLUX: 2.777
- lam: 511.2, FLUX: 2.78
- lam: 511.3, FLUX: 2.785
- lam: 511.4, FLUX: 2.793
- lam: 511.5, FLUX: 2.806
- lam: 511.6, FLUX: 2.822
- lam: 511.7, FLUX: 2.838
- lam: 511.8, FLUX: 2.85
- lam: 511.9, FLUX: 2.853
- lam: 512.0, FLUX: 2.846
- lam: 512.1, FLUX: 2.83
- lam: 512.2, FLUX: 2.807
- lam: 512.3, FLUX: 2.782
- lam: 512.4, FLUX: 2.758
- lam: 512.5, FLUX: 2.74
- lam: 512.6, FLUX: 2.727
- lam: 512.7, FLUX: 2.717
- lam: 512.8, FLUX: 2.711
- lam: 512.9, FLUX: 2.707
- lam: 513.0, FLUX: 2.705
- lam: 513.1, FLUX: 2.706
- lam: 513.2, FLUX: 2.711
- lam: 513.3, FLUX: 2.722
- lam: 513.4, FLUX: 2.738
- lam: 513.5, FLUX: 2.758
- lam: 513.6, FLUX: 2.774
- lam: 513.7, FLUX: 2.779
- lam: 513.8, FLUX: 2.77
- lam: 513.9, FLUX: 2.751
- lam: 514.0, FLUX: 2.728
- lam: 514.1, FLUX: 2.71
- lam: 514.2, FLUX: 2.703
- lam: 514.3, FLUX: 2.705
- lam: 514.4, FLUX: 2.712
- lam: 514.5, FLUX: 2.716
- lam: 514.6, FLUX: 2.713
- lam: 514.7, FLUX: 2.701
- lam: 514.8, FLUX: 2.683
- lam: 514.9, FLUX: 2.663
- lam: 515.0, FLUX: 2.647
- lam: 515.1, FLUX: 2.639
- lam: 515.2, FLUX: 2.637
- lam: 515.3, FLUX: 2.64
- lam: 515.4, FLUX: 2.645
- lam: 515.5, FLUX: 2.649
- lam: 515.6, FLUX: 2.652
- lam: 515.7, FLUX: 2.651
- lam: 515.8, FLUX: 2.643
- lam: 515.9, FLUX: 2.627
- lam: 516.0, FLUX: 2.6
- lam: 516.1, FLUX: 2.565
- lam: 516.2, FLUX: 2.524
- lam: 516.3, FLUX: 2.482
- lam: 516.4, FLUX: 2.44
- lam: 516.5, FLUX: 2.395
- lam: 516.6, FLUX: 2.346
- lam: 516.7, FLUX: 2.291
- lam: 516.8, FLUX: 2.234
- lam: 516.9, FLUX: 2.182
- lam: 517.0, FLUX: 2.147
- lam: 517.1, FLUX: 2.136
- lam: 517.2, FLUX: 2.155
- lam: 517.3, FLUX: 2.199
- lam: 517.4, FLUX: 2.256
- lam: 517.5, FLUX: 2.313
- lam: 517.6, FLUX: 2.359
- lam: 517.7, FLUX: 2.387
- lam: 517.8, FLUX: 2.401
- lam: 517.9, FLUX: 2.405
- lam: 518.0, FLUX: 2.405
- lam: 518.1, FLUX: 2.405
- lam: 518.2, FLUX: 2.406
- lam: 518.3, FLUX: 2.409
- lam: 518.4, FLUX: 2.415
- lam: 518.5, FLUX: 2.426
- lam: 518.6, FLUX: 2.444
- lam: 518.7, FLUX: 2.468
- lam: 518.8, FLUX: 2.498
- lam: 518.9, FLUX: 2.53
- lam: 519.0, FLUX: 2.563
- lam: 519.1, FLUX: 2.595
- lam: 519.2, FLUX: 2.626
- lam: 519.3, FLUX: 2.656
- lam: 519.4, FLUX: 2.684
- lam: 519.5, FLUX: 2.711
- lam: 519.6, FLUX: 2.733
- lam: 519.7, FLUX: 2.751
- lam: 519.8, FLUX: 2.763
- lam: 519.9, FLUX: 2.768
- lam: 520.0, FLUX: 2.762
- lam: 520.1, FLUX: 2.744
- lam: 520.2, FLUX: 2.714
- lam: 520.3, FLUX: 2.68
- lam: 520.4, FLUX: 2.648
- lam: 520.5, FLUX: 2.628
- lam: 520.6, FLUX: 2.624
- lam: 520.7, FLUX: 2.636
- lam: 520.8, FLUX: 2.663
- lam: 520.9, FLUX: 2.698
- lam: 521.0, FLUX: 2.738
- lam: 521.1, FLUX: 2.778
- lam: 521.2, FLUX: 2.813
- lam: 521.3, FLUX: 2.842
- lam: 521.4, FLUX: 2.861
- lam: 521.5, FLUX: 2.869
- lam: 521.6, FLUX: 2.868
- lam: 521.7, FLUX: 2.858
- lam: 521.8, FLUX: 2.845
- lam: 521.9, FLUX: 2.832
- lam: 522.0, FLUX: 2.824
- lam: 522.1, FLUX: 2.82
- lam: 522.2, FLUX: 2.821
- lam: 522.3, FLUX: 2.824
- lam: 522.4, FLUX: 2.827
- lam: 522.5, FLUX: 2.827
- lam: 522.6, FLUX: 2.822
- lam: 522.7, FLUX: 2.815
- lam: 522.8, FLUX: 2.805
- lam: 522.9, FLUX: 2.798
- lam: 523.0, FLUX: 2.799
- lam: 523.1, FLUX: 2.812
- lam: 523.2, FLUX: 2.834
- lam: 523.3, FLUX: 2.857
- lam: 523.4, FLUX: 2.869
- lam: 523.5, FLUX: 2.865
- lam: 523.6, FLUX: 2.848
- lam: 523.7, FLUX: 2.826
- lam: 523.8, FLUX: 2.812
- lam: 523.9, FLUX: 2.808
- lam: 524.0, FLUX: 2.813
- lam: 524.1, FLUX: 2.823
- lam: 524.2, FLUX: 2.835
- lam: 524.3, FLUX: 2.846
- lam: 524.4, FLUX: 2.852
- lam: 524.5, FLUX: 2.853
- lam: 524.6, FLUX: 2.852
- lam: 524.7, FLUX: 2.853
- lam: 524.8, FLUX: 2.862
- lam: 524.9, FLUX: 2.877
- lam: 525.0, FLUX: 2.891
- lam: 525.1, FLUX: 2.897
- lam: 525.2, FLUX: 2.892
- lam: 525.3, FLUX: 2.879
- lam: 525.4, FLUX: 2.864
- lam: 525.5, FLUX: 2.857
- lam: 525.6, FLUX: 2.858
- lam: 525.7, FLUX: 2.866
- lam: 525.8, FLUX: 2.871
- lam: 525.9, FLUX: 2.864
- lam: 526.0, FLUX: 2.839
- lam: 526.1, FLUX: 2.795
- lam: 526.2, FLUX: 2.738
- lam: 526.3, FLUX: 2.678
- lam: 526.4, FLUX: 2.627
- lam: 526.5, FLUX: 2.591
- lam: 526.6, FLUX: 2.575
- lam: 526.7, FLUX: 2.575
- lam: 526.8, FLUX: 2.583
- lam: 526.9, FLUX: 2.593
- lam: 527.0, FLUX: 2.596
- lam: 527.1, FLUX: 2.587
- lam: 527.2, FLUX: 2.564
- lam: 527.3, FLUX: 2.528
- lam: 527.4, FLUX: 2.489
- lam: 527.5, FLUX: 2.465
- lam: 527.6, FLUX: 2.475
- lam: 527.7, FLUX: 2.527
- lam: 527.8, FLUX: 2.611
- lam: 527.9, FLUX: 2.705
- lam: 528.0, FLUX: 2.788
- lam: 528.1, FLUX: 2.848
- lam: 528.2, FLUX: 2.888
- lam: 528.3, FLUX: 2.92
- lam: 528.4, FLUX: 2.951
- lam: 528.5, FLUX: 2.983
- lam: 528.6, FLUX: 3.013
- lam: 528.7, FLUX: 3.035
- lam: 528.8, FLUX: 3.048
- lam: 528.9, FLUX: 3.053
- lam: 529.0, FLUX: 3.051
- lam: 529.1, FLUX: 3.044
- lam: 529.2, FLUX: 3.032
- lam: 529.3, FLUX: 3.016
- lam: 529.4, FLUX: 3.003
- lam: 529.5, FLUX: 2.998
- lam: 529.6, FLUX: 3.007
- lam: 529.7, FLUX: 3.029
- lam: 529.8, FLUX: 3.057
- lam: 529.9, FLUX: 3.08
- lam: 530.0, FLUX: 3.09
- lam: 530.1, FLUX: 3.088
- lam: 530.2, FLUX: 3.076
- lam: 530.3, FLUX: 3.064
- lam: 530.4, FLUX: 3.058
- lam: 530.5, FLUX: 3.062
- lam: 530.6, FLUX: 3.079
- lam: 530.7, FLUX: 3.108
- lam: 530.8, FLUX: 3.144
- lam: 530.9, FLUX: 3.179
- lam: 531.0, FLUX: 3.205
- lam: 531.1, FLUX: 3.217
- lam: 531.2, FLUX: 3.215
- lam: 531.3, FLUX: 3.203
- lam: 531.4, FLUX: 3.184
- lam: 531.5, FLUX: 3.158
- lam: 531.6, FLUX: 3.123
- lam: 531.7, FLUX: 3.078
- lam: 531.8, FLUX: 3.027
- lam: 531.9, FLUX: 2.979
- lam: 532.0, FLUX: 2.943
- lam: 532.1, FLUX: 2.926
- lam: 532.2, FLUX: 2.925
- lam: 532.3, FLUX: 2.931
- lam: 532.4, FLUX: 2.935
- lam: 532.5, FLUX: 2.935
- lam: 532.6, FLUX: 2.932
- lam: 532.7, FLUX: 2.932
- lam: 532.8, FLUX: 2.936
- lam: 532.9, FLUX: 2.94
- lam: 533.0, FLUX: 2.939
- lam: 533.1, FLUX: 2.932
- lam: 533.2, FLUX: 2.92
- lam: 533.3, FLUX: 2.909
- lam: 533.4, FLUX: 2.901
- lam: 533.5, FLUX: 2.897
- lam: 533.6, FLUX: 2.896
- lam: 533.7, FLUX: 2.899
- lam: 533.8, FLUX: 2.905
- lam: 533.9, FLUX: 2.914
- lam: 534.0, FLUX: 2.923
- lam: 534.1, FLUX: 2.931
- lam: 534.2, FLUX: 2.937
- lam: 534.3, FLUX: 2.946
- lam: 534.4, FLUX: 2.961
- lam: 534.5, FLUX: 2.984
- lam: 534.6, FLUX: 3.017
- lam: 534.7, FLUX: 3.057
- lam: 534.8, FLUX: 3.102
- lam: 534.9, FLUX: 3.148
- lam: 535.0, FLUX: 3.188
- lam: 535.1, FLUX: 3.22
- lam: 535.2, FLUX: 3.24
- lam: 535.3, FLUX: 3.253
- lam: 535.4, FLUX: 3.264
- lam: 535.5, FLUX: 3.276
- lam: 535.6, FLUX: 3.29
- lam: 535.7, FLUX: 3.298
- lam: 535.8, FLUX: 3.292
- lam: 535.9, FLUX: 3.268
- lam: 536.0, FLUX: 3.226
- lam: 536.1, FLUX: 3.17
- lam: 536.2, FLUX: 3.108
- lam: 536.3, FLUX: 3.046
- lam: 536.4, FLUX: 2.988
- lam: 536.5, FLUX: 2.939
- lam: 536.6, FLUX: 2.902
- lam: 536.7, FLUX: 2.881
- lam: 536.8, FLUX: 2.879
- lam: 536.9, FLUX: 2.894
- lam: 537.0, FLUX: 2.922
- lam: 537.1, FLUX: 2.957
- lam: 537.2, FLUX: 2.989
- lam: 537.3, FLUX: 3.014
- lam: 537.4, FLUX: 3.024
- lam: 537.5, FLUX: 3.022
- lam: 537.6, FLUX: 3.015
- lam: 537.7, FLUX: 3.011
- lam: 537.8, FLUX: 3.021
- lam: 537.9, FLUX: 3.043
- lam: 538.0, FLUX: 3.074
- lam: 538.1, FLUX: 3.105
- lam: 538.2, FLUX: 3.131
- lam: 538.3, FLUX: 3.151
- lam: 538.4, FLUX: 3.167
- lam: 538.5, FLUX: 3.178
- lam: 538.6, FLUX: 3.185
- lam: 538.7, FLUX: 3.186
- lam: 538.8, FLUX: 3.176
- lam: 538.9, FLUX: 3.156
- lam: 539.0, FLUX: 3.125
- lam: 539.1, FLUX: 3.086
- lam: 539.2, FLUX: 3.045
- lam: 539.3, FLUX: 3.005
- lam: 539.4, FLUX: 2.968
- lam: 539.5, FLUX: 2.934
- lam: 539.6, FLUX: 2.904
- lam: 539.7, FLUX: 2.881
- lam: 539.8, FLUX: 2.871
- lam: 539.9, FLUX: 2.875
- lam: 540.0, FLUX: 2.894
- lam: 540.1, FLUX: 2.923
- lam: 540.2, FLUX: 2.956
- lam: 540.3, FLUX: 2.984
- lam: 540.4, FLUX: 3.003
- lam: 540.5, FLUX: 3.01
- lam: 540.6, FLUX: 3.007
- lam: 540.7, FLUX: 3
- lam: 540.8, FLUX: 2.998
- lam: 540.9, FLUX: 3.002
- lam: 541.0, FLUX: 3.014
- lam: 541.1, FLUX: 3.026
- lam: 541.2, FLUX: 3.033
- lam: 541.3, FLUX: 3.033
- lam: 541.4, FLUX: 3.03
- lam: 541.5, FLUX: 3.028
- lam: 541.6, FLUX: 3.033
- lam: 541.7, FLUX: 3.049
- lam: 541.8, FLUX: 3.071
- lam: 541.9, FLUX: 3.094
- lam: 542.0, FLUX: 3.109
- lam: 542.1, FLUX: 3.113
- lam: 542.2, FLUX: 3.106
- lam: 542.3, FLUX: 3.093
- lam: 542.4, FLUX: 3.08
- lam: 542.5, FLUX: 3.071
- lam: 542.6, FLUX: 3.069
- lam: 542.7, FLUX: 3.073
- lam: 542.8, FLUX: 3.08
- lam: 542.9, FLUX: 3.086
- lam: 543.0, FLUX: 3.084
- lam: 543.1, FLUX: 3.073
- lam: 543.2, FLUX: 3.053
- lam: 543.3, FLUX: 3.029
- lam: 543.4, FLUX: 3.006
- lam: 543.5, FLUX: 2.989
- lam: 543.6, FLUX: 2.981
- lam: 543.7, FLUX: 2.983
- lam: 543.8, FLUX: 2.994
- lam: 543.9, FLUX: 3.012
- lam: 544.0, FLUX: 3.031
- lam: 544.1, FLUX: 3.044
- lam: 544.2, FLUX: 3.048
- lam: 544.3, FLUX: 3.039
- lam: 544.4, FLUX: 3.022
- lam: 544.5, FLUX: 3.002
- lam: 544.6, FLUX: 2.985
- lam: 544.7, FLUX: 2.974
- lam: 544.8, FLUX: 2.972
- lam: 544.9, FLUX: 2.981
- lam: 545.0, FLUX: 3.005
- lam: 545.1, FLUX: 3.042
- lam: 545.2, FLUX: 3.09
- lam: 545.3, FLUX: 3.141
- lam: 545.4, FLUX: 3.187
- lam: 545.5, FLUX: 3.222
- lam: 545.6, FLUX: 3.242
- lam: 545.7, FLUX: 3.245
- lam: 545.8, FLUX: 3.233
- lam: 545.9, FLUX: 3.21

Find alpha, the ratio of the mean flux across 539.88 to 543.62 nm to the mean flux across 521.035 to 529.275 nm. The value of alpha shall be 1.1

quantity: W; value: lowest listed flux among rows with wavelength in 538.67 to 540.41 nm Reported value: 2.871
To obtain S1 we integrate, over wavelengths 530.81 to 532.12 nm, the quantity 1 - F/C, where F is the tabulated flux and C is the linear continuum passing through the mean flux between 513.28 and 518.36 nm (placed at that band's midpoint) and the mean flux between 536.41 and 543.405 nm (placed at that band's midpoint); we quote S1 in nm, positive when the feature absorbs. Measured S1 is -0.120 nm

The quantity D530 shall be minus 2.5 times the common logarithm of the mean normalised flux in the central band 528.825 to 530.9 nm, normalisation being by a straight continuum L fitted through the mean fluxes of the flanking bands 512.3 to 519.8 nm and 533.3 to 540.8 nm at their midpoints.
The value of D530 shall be -0.07 mag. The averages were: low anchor 2.57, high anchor 3.04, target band 3.06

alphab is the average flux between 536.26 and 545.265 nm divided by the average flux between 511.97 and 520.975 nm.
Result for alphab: 1.2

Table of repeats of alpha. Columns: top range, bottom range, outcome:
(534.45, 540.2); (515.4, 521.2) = 1.22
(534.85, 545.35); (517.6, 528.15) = 1.13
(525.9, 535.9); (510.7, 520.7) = 1.13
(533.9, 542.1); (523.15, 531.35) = 1.06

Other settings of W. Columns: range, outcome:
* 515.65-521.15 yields 2.136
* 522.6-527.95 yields 2.465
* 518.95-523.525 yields 2.563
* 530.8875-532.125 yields 2.926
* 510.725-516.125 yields 2.565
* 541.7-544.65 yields 2.981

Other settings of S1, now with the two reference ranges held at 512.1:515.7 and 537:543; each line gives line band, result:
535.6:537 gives -0.04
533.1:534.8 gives 0.01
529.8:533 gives -0.13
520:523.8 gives 0.03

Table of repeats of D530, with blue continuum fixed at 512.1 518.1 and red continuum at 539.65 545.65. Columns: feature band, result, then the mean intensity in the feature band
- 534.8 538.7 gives -0.060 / 3.1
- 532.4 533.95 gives -0.016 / 2.92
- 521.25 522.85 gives -0.056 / 2.83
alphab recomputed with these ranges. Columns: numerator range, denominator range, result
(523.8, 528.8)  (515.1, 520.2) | 1.11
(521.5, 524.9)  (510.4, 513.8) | 1.03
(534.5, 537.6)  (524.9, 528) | 1.15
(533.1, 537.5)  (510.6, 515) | 1.10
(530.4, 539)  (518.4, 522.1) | 1.13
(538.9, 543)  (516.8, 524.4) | 1.14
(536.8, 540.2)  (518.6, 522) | 1.12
